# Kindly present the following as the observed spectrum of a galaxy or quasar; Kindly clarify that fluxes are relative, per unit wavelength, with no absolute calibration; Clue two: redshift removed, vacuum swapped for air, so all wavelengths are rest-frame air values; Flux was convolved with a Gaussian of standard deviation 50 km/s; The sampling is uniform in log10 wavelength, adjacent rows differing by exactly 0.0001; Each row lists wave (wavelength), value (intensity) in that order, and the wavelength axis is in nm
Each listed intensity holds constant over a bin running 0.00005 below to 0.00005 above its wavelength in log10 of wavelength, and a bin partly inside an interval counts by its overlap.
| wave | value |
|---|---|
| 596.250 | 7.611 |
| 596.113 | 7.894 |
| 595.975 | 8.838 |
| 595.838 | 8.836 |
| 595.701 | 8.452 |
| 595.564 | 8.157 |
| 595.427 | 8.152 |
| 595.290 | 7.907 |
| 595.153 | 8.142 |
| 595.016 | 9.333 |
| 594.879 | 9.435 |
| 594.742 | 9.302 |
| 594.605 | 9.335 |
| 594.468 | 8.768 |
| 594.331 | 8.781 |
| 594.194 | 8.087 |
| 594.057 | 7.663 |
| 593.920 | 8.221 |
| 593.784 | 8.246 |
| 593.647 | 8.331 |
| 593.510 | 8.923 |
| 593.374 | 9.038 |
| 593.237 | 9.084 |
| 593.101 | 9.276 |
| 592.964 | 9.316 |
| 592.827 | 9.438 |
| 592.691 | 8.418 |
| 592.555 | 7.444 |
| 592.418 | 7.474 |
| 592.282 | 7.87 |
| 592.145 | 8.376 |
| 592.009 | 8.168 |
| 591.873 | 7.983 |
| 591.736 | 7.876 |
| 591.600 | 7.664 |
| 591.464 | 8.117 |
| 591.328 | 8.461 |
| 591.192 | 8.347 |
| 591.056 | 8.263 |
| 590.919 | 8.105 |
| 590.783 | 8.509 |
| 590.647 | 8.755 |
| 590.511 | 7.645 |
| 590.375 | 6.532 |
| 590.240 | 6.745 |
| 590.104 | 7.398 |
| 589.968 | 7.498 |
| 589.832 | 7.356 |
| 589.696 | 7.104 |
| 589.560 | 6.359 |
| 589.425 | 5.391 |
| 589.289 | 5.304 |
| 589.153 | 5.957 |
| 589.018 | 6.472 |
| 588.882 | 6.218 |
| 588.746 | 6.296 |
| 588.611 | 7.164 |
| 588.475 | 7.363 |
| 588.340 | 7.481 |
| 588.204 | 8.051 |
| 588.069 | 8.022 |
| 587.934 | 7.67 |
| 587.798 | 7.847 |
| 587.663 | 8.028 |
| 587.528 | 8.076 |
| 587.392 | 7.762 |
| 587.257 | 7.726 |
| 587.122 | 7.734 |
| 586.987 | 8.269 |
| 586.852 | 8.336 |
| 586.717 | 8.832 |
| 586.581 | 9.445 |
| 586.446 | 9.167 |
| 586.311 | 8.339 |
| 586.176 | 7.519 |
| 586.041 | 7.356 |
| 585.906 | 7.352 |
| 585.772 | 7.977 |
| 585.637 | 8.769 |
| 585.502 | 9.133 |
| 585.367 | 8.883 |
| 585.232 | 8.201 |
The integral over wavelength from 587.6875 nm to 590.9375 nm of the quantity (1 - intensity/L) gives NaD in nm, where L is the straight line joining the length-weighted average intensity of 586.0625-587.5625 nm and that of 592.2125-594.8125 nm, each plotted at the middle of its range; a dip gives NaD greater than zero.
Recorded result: 0.48 nm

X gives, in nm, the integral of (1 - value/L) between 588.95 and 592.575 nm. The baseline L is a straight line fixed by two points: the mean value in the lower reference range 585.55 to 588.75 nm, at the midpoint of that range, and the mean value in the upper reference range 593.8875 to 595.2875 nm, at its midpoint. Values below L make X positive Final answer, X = 0.381 nm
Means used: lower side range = 7.98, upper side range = 8.68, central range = 7.45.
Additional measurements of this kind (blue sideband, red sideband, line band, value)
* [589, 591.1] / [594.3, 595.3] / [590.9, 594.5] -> -0.11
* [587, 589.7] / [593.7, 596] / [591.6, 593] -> -0.03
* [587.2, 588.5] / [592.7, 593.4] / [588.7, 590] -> 0.29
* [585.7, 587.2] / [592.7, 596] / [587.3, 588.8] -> 0.12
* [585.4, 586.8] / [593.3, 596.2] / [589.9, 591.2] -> 0.11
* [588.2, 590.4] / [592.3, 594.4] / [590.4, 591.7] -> -0.11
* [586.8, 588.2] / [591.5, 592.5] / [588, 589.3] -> 0.17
